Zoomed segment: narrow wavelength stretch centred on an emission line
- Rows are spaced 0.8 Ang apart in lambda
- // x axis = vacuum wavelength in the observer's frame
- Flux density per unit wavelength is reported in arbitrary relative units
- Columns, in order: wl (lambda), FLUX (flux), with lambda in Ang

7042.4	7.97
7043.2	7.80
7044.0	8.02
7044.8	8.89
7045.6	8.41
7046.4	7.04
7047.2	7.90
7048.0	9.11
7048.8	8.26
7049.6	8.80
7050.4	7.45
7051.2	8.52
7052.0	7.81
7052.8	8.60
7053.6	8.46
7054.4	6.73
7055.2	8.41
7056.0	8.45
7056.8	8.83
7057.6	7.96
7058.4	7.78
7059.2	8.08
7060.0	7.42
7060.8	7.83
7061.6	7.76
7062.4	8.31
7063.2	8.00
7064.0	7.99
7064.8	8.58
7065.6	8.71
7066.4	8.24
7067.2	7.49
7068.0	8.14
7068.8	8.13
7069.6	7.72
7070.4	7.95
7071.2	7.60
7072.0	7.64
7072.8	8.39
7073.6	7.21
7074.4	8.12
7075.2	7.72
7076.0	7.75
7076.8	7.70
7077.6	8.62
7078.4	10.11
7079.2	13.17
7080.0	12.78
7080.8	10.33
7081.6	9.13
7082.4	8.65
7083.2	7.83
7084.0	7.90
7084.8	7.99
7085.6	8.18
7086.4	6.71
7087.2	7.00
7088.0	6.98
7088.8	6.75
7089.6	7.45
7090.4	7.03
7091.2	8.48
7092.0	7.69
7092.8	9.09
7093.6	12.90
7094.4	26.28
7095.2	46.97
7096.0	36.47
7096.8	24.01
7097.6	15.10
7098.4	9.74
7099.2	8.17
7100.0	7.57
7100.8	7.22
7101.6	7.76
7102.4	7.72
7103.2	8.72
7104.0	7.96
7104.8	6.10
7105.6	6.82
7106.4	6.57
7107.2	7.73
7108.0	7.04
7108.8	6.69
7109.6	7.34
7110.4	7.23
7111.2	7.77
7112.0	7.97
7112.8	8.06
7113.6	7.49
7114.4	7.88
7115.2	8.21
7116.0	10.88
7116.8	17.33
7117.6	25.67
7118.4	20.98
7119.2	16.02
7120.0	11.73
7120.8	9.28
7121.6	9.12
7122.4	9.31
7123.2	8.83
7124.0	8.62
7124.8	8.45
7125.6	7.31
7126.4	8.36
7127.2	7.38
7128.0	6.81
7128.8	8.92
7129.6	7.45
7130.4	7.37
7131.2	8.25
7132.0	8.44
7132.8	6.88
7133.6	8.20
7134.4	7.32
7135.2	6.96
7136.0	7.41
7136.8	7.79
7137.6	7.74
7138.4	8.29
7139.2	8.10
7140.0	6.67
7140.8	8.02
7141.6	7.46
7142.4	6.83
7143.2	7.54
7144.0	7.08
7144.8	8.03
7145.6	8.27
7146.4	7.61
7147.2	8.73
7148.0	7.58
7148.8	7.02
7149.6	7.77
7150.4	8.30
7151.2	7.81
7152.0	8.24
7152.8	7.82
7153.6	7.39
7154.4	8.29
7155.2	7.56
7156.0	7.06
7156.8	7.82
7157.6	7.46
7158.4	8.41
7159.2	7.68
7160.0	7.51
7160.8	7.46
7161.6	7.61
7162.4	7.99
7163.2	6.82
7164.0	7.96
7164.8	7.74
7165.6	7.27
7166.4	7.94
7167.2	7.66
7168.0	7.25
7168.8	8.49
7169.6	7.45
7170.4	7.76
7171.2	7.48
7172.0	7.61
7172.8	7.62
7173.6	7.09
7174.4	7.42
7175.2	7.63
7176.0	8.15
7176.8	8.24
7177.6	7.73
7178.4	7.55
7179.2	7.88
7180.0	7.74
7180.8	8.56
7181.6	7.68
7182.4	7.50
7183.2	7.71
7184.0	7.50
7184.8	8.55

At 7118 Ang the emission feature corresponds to [N II]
